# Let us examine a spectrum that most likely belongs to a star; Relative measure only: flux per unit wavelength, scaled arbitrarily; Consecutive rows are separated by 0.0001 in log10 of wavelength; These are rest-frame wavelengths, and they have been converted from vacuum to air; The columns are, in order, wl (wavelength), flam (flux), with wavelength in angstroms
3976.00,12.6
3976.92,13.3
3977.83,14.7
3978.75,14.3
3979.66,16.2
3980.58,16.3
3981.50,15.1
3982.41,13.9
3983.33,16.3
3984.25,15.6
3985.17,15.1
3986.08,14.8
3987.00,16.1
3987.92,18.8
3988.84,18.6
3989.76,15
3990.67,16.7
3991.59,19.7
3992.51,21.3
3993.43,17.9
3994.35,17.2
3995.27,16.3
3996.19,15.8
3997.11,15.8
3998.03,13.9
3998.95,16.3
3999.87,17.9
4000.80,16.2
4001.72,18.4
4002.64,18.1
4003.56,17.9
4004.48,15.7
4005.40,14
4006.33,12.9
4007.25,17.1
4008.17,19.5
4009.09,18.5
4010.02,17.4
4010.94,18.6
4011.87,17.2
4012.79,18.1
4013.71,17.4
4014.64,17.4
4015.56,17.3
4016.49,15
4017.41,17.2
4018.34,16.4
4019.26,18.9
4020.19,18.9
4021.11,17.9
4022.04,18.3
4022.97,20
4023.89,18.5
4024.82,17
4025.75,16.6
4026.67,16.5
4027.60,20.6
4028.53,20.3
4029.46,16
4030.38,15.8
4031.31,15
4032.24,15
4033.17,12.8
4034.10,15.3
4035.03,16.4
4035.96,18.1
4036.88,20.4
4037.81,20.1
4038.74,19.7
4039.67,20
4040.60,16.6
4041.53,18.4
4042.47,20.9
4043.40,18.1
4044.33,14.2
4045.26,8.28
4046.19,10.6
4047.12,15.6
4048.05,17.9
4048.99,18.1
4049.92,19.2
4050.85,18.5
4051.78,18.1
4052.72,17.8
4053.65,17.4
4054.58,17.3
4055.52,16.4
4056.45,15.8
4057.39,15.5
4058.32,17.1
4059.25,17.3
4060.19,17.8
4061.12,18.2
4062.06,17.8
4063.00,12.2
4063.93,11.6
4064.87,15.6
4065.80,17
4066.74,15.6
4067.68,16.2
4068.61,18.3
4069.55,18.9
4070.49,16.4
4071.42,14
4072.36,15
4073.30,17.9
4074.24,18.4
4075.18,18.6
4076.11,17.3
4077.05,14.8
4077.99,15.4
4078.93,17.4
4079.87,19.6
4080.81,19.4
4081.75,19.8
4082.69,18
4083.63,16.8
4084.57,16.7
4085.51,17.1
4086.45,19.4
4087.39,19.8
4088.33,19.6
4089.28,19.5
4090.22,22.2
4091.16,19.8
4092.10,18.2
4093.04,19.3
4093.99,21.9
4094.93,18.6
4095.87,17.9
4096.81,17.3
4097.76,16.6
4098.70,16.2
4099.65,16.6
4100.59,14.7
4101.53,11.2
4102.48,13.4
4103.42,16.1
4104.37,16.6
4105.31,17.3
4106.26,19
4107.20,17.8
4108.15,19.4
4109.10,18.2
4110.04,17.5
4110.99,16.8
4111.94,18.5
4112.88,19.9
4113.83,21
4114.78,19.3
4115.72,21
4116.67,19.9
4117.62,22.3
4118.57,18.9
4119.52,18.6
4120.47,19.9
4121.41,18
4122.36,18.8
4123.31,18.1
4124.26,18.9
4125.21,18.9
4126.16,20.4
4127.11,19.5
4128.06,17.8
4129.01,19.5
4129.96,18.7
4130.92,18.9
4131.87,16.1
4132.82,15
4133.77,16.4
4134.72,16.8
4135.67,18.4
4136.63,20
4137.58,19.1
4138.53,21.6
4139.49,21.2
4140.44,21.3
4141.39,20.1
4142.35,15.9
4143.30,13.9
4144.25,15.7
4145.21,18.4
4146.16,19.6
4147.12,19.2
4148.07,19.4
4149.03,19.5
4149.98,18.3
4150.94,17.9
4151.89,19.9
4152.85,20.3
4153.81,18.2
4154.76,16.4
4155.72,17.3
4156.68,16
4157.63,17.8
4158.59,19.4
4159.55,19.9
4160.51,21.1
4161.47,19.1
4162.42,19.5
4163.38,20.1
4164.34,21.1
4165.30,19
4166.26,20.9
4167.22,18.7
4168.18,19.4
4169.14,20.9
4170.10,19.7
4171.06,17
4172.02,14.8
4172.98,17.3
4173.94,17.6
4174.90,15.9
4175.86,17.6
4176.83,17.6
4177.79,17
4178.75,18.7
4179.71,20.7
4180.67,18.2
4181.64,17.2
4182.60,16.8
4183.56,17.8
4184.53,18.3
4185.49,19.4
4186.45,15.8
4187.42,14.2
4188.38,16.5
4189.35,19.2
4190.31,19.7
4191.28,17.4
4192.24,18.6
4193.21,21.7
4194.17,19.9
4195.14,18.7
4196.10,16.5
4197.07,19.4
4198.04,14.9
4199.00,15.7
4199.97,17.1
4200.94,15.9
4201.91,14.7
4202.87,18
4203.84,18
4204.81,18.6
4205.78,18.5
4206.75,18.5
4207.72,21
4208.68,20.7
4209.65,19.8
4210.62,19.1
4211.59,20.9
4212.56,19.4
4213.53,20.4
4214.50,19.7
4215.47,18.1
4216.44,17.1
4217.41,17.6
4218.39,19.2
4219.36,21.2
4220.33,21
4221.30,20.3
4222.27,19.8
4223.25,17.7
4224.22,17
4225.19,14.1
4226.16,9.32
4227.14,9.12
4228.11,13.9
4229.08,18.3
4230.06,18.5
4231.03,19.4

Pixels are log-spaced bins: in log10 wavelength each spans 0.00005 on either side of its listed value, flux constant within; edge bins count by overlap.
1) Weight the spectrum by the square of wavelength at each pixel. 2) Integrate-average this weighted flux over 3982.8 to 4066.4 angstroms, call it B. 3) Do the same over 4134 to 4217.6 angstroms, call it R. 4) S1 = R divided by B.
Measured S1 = 1.17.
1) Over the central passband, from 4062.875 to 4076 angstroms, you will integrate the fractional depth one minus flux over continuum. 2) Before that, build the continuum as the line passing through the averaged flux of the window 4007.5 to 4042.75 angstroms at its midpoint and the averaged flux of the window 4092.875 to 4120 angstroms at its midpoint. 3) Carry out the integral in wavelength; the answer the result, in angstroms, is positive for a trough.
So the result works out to 1.2 angstroms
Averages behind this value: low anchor 17.7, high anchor 18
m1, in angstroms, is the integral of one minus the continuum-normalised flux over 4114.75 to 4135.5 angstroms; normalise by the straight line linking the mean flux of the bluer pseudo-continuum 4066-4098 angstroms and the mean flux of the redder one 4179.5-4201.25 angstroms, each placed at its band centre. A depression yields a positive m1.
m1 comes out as -0.9 angstroms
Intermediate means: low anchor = 18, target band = 18.7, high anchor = 17.8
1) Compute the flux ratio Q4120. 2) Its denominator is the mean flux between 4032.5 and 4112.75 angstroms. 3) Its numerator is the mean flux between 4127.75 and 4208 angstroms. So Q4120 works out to 1.06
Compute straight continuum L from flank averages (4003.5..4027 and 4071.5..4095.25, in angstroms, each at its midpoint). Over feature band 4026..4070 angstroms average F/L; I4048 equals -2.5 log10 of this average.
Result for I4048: 0.06 mag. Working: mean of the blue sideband 17.3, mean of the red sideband 18.3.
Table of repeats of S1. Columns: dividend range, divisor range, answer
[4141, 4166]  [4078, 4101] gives 1.04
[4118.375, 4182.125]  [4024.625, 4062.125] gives 1.15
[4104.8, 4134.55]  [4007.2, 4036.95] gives 1.13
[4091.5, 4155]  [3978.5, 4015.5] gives 1.16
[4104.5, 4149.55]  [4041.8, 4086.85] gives 1.15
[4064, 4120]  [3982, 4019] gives 1.11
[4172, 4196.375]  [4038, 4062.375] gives 1.12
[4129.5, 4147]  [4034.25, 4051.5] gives 1.10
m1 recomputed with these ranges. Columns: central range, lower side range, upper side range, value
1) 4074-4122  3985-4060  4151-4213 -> -1.33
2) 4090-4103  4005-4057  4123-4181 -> 0.43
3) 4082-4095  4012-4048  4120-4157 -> -0.92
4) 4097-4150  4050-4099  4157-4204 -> -1.19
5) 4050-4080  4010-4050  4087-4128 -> 1.75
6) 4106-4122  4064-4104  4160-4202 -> -1.42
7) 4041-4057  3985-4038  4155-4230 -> 0.69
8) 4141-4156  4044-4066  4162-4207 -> -0.54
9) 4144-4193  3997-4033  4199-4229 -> -1.98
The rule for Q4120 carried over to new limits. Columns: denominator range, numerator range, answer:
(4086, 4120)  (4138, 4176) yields 1.02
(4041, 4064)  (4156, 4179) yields 1.13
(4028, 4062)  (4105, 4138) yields 1.10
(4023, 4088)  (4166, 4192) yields 1.05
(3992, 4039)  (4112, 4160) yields 1.09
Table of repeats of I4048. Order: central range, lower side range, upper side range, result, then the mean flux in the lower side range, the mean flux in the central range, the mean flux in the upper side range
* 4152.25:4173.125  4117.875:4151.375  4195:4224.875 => -0.02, 18.6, 18.8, 18.5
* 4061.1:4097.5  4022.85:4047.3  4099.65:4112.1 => -0.06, 16.9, 17.6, 16.6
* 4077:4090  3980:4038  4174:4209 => -0.05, 17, 18.3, 17.9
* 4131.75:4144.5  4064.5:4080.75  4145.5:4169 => 0.03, 16.9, 18.1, 19.1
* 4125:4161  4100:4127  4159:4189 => -0.01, 18.2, 18.5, 18.3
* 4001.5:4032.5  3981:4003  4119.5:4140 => -0.02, 16.7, 17.3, 18.7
